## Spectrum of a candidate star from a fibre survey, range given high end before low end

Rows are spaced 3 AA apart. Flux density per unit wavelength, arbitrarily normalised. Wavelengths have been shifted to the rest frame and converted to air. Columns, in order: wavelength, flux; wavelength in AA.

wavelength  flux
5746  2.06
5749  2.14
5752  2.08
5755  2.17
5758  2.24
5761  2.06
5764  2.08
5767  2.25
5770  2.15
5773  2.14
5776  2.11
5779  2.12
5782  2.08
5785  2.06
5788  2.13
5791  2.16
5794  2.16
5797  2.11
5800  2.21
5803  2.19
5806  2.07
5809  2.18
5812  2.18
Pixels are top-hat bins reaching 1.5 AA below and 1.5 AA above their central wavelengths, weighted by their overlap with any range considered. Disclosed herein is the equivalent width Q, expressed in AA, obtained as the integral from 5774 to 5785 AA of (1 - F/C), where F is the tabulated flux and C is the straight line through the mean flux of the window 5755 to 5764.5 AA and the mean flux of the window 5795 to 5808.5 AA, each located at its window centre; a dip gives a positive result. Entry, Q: 0.2 AA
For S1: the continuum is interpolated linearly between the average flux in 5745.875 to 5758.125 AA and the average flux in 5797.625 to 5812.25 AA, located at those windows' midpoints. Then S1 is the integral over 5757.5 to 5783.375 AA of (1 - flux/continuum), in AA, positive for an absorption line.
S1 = 0.1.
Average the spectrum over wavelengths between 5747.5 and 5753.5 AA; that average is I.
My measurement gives 2.11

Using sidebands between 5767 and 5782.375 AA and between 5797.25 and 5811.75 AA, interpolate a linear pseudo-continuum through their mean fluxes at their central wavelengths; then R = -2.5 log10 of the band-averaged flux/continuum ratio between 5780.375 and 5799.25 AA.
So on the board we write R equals 0.01 mag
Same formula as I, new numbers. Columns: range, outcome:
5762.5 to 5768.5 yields 2.17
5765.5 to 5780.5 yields 2.15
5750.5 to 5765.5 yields 2.13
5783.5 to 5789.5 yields 2.1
